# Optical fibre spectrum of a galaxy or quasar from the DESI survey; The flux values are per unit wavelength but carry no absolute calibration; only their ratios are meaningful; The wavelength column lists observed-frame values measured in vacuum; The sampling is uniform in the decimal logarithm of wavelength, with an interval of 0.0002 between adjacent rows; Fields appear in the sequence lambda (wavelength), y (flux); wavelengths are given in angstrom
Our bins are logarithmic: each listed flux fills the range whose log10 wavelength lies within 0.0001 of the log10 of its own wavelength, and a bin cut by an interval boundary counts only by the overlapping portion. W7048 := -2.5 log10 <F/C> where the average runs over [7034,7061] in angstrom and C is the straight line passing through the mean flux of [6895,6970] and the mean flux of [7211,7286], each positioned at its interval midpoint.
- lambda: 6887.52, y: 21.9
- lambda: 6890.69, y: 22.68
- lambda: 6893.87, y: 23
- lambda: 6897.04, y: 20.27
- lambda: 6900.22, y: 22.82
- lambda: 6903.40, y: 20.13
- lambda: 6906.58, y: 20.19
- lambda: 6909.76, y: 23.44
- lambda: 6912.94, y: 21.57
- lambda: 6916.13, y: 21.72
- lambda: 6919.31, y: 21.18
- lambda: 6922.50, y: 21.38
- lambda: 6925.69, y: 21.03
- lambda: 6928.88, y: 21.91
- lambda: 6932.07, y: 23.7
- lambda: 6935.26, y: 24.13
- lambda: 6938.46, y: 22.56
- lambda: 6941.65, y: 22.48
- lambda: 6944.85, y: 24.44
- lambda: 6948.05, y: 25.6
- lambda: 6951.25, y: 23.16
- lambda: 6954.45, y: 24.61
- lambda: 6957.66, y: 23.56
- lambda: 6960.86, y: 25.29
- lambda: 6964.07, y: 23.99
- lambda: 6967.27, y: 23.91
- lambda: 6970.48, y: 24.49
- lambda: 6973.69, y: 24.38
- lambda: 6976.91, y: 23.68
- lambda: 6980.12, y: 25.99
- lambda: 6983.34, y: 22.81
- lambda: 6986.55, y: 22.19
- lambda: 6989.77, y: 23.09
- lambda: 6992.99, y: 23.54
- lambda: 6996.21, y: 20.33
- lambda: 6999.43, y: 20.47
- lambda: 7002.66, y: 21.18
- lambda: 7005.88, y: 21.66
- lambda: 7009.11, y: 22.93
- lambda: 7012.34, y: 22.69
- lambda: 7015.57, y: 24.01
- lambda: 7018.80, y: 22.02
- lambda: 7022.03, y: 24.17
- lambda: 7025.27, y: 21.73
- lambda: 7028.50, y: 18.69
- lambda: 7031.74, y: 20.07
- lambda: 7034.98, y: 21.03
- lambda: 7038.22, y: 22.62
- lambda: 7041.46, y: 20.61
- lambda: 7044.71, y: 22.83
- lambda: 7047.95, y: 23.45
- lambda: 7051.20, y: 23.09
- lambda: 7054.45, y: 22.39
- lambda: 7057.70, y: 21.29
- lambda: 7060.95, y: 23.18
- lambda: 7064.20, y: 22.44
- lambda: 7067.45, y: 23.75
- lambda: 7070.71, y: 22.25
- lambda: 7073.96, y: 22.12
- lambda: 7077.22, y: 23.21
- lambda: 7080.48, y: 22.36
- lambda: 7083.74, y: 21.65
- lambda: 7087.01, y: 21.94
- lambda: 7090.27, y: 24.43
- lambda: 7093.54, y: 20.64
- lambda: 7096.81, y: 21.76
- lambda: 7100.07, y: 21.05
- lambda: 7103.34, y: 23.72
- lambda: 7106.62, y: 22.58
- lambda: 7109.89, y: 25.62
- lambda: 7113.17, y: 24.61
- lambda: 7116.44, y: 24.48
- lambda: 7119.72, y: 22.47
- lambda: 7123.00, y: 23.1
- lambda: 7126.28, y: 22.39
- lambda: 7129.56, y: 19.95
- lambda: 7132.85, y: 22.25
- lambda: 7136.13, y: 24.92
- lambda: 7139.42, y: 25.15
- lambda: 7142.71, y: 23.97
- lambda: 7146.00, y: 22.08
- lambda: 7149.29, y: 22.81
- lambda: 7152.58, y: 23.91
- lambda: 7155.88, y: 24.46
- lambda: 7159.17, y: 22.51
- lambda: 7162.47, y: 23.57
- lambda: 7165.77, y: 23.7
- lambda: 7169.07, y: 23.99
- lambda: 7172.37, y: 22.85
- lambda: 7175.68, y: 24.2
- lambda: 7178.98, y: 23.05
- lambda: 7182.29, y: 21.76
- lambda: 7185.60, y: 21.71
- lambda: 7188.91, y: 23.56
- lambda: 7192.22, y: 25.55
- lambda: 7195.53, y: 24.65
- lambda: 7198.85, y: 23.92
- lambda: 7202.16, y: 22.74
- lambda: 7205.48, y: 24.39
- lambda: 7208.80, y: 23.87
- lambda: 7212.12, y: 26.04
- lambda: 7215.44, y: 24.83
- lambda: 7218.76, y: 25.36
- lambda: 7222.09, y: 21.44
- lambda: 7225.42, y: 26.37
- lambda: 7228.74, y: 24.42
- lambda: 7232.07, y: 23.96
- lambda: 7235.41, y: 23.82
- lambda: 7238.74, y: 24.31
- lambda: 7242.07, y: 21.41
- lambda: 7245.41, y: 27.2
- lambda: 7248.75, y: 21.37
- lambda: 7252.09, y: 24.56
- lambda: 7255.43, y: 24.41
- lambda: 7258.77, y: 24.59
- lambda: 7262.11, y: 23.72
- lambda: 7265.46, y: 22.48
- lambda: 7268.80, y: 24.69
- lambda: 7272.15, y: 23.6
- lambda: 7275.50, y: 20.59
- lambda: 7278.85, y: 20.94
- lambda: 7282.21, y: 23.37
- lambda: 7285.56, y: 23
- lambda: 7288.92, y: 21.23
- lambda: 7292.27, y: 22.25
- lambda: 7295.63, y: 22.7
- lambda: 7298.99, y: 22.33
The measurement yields 0.04 mag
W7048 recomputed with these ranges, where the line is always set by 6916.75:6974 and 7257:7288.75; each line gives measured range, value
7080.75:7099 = 0.053 mag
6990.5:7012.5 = 0.072 mag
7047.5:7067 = 0.027 mag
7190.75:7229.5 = -0.067 mag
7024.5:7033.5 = 0.162 mag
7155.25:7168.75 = -0.022 mag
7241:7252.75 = -0.033 mag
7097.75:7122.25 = -0.014 mag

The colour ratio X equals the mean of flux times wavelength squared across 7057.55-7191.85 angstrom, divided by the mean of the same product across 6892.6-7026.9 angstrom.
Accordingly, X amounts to 1.06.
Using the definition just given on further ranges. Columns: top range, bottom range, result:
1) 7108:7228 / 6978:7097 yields 1.10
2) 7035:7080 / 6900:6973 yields 1.01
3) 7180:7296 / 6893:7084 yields 1.12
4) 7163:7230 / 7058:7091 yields 1.09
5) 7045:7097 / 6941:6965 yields 0.96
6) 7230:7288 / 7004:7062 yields 1.13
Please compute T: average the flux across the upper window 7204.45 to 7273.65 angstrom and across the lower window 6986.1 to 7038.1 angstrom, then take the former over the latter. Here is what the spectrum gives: 1.10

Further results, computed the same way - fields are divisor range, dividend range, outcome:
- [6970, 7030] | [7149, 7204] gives 1.04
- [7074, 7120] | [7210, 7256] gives 1.06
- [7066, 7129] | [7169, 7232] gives 1.05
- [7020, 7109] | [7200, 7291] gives 1.06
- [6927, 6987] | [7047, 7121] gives 0.96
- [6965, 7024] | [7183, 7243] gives 1.05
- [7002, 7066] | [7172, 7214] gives 1.07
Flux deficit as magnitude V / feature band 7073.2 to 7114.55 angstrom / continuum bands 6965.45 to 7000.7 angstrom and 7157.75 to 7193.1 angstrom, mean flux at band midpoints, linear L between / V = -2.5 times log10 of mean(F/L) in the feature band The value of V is 0.02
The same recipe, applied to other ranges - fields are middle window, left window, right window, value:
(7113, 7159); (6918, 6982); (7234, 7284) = 0.01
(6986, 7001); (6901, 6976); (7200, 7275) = 0.06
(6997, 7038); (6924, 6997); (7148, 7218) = 0.09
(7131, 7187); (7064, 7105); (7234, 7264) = -0.01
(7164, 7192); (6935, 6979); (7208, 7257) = 0.04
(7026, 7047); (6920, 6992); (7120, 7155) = 0.11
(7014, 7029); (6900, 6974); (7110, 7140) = 0.04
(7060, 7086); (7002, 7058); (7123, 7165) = -0.01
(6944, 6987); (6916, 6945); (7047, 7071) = -0.08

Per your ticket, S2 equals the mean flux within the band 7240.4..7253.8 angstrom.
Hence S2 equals 23.6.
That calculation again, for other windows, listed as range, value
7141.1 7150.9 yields 23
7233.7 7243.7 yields 23.2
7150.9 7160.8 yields 23.6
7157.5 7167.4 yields 23.3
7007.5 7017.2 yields 23.2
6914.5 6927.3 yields 21.3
